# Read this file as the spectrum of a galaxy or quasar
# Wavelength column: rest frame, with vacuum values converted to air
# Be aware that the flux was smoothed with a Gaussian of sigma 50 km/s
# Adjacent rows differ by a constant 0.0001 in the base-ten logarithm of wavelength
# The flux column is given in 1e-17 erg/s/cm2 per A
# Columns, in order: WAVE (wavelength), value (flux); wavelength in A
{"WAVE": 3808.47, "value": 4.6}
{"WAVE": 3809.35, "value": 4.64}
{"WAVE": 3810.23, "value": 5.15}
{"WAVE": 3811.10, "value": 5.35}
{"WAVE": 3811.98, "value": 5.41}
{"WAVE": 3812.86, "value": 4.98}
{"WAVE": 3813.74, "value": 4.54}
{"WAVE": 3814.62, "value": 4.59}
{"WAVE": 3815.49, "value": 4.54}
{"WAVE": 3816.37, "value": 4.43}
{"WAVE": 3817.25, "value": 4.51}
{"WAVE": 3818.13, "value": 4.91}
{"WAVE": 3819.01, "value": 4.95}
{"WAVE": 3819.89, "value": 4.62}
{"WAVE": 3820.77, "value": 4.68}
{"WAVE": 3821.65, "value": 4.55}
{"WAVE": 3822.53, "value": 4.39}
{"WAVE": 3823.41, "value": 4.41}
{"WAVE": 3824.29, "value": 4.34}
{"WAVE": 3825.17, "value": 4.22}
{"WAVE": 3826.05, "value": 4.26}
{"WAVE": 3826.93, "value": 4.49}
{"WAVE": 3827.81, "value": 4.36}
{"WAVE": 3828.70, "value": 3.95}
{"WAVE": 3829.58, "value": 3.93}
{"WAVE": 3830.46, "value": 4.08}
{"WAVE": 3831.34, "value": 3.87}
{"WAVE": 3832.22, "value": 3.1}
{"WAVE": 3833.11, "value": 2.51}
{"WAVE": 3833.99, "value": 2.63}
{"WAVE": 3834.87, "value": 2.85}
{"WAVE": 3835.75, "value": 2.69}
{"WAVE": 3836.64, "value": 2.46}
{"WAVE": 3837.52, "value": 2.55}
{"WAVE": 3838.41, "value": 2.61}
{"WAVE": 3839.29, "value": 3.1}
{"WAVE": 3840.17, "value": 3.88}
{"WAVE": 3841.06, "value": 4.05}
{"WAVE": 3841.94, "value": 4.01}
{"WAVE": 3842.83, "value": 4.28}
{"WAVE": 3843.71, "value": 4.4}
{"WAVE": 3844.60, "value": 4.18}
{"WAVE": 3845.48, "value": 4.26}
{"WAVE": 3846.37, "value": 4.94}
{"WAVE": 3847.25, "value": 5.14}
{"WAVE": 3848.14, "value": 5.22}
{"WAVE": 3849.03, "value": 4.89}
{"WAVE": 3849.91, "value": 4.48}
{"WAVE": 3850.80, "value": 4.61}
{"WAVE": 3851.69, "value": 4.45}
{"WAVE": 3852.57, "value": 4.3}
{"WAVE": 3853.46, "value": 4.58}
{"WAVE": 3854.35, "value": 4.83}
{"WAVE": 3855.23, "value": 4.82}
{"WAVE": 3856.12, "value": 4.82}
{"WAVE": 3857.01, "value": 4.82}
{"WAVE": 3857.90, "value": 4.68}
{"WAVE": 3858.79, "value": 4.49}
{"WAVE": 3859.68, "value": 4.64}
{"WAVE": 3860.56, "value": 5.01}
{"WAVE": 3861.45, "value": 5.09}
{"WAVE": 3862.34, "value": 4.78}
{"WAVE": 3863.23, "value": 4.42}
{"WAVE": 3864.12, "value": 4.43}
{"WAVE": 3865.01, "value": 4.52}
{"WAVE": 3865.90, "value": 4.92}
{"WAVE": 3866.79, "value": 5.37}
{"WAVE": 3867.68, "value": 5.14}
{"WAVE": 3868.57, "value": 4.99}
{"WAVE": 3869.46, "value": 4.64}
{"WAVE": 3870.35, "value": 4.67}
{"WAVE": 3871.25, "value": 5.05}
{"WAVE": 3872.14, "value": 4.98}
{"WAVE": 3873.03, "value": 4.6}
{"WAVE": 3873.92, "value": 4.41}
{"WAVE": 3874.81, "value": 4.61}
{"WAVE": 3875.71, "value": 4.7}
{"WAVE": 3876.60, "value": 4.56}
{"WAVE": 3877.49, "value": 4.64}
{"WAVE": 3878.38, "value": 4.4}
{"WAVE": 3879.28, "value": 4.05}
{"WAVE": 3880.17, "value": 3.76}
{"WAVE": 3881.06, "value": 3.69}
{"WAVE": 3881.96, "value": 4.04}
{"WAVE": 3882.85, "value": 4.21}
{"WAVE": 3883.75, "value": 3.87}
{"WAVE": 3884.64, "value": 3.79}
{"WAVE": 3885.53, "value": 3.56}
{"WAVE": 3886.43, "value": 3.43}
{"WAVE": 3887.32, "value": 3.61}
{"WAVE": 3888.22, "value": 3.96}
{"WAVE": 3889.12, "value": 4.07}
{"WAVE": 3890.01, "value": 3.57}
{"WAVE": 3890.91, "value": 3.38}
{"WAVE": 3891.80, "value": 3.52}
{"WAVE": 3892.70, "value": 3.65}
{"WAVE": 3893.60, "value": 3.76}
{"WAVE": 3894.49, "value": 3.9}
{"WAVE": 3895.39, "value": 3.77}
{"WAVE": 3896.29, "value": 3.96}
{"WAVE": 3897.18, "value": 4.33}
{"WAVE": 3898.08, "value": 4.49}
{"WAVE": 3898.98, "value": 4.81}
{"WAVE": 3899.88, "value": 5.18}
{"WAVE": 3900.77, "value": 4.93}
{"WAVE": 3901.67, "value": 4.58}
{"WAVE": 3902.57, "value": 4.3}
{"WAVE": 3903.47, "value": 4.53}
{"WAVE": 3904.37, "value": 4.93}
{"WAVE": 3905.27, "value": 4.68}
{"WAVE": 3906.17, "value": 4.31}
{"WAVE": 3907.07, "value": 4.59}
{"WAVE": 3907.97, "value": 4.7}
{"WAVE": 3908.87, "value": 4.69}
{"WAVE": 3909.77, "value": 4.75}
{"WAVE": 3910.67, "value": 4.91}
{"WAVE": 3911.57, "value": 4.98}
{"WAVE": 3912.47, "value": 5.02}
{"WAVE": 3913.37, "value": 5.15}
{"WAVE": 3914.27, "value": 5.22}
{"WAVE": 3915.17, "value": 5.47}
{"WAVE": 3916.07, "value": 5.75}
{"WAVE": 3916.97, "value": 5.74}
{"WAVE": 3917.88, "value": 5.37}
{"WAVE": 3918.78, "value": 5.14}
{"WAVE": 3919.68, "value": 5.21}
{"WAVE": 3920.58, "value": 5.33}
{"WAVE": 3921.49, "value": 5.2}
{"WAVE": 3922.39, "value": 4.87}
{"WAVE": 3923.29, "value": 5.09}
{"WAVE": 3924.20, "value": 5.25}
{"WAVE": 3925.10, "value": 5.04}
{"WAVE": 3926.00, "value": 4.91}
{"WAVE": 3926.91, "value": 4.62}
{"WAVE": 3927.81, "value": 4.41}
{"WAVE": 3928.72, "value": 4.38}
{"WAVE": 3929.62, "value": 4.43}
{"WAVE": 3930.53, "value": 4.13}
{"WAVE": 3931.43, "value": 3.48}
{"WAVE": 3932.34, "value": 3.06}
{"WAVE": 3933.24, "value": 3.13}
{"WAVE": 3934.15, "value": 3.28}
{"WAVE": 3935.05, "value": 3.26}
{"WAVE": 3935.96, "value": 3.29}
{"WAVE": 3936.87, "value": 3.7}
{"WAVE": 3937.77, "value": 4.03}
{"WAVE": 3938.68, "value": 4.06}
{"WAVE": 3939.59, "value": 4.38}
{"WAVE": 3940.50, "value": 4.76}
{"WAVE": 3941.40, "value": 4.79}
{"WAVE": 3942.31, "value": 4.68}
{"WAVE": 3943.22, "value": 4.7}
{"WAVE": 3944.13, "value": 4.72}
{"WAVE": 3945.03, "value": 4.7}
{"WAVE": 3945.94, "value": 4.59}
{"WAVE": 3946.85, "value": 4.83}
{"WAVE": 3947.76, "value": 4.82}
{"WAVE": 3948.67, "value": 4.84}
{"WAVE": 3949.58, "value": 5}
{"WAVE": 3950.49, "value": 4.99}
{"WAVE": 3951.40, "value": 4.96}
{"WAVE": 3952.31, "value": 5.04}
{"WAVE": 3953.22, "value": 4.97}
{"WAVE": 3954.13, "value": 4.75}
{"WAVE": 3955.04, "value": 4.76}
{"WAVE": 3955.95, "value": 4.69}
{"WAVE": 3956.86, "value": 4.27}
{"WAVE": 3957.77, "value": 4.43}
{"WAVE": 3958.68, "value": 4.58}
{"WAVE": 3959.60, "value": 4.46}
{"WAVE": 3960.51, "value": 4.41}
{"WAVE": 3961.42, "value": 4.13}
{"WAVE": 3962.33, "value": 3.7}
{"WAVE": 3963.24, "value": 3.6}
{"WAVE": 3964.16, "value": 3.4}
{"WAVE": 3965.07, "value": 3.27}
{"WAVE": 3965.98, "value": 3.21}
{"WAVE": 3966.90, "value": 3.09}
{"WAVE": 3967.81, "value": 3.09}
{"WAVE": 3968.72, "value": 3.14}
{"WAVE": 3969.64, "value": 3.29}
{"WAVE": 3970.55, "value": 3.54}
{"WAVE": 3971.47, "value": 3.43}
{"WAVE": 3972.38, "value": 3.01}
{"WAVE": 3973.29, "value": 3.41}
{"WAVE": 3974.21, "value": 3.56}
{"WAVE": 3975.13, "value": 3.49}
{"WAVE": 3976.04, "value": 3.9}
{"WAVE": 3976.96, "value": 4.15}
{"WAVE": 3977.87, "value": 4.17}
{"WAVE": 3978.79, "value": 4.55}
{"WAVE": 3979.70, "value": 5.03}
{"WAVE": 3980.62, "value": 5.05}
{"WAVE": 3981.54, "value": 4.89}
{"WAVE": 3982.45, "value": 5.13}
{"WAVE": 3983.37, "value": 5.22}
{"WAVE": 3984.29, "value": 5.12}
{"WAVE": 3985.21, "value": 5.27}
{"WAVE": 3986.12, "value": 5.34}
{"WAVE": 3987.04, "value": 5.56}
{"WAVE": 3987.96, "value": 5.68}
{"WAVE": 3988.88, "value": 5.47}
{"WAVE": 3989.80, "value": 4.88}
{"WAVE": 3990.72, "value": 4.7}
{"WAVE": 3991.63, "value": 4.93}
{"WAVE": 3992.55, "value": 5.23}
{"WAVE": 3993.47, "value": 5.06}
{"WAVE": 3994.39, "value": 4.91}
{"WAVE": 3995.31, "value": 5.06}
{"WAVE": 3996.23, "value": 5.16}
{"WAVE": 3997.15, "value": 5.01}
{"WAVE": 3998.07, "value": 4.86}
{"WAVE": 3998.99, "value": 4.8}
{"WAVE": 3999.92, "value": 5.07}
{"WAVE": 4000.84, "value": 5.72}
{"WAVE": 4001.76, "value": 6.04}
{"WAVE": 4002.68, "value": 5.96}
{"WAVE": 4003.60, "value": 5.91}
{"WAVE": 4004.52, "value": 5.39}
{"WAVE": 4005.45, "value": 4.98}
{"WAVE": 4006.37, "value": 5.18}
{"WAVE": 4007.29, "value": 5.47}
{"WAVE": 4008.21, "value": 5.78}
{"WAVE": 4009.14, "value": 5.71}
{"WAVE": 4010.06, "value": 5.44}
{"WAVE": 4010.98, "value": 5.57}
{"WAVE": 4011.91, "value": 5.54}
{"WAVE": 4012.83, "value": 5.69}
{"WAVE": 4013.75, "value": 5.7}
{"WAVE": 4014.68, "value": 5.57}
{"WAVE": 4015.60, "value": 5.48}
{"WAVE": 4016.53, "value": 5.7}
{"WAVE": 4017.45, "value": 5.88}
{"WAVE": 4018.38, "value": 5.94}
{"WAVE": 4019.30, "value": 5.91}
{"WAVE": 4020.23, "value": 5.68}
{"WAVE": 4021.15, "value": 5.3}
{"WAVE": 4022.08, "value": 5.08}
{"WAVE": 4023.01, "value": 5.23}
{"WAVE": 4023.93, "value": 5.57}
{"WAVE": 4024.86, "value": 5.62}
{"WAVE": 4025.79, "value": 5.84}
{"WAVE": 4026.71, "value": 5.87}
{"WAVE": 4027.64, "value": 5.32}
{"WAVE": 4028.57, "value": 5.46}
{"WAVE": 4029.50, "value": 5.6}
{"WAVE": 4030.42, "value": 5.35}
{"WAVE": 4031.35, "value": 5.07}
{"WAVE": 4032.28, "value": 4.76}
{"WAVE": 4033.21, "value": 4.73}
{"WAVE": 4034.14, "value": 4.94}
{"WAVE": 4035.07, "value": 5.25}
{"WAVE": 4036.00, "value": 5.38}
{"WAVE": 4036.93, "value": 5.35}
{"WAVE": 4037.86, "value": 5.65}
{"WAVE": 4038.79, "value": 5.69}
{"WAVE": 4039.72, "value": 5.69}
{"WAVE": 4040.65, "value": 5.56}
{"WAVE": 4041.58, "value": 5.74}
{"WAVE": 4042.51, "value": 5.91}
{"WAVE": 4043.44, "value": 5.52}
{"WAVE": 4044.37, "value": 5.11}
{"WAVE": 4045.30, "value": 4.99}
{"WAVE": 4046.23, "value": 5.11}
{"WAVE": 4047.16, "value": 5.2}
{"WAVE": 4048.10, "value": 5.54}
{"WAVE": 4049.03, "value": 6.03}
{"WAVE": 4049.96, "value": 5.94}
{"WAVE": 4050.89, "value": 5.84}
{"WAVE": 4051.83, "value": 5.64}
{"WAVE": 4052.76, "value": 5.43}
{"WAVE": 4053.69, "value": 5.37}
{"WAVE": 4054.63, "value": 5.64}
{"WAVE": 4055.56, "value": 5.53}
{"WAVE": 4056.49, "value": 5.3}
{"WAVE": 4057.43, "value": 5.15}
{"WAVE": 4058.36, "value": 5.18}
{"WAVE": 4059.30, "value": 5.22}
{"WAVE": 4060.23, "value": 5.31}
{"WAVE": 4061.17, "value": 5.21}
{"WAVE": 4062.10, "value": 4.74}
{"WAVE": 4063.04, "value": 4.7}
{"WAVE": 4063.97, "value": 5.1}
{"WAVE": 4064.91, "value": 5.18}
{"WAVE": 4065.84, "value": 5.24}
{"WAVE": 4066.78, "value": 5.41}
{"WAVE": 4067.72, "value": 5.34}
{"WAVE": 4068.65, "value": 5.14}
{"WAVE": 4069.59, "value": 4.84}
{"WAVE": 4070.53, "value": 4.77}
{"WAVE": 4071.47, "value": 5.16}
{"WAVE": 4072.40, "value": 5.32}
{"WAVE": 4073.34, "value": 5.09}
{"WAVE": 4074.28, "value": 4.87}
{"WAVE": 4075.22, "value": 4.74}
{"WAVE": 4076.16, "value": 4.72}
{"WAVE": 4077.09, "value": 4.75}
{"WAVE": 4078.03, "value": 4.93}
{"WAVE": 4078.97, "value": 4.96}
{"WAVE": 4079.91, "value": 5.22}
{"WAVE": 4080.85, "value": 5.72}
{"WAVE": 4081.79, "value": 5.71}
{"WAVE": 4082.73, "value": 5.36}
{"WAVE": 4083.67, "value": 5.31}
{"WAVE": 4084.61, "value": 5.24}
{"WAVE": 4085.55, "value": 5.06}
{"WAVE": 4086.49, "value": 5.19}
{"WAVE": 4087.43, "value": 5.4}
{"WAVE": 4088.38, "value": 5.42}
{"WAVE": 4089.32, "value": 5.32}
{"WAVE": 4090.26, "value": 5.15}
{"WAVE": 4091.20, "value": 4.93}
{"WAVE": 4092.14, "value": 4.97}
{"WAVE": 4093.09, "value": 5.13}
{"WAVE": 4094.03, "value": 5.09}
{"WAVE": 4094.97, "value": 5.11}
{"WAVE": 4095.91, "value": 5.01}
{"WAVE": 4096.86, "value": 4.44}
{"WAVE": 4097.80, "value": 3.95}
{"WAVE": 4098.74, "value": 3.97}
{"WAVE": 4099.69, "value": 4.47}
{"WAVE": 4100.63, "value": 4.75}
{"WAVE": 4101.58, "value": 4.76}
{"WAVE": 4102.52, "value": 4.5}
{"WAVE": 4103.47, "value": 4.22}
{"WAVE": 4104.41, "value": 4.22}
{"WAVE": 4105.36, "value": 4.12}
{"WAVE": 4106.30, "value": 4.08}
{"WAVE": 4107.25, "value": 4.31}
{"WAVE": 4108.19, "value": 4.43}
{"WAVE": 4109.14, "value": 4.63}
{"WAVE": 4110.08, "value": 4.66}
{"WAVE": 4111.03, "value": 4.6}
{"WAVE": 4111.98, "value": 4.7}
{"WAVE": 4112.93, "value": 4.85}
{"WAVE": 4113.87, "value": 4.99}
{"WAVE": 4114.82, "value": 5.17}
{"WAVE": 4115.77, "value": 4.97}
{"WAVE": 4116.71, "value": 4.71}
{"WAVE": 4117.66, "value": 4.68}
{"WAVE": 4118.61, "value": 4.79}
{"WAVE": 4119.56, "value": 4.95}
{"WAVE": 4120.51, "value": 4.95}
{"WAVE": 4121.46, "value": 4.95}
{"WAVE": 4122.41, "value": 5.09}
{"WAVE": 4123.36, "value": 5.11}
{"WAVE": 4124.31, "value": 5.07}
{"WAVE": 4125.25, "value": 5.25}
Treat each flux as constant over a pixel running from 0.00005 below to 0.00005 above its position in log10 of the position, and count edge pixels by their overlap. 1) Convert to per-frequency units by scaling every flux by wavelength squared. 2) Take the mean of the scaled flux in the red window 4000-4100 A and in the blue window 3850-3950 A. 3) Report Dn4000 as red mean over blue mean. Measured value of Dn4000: 1.3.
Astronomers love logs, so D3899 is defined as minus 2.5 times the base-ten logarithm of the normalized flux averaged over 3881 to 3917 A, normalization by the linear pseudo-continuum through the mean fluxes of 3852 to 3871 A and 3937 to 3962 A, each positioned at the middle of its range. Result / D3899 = 0.077 mag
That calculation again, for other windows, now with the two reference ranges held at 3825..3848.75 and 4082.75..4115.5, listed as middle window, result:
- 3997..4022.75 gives -0.24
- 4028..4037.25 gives -0.15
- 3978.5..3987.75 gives -0.19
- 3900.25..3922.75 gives -0.22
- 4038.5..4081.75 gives -0.14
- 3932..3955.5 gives -0.05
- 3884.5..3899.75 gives 0.03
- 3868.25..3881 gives -0.16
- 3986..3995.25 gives -0.18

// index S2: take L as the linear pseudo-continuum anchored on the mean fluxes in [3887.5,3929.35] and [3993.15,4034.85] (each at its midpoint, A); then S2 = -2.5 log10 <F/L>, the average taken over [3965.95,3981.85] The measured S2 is 0.33 mag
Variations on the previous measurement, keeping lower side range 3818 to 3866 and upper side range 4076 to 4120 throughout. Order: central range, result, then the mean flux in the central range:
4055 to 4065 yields -0.088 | 5.15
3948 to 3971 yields 0.089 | 4.15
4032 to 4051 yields -0.154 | 5.42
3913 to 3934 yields -0.085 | 4.77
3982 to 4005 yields -0.148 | 5.26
